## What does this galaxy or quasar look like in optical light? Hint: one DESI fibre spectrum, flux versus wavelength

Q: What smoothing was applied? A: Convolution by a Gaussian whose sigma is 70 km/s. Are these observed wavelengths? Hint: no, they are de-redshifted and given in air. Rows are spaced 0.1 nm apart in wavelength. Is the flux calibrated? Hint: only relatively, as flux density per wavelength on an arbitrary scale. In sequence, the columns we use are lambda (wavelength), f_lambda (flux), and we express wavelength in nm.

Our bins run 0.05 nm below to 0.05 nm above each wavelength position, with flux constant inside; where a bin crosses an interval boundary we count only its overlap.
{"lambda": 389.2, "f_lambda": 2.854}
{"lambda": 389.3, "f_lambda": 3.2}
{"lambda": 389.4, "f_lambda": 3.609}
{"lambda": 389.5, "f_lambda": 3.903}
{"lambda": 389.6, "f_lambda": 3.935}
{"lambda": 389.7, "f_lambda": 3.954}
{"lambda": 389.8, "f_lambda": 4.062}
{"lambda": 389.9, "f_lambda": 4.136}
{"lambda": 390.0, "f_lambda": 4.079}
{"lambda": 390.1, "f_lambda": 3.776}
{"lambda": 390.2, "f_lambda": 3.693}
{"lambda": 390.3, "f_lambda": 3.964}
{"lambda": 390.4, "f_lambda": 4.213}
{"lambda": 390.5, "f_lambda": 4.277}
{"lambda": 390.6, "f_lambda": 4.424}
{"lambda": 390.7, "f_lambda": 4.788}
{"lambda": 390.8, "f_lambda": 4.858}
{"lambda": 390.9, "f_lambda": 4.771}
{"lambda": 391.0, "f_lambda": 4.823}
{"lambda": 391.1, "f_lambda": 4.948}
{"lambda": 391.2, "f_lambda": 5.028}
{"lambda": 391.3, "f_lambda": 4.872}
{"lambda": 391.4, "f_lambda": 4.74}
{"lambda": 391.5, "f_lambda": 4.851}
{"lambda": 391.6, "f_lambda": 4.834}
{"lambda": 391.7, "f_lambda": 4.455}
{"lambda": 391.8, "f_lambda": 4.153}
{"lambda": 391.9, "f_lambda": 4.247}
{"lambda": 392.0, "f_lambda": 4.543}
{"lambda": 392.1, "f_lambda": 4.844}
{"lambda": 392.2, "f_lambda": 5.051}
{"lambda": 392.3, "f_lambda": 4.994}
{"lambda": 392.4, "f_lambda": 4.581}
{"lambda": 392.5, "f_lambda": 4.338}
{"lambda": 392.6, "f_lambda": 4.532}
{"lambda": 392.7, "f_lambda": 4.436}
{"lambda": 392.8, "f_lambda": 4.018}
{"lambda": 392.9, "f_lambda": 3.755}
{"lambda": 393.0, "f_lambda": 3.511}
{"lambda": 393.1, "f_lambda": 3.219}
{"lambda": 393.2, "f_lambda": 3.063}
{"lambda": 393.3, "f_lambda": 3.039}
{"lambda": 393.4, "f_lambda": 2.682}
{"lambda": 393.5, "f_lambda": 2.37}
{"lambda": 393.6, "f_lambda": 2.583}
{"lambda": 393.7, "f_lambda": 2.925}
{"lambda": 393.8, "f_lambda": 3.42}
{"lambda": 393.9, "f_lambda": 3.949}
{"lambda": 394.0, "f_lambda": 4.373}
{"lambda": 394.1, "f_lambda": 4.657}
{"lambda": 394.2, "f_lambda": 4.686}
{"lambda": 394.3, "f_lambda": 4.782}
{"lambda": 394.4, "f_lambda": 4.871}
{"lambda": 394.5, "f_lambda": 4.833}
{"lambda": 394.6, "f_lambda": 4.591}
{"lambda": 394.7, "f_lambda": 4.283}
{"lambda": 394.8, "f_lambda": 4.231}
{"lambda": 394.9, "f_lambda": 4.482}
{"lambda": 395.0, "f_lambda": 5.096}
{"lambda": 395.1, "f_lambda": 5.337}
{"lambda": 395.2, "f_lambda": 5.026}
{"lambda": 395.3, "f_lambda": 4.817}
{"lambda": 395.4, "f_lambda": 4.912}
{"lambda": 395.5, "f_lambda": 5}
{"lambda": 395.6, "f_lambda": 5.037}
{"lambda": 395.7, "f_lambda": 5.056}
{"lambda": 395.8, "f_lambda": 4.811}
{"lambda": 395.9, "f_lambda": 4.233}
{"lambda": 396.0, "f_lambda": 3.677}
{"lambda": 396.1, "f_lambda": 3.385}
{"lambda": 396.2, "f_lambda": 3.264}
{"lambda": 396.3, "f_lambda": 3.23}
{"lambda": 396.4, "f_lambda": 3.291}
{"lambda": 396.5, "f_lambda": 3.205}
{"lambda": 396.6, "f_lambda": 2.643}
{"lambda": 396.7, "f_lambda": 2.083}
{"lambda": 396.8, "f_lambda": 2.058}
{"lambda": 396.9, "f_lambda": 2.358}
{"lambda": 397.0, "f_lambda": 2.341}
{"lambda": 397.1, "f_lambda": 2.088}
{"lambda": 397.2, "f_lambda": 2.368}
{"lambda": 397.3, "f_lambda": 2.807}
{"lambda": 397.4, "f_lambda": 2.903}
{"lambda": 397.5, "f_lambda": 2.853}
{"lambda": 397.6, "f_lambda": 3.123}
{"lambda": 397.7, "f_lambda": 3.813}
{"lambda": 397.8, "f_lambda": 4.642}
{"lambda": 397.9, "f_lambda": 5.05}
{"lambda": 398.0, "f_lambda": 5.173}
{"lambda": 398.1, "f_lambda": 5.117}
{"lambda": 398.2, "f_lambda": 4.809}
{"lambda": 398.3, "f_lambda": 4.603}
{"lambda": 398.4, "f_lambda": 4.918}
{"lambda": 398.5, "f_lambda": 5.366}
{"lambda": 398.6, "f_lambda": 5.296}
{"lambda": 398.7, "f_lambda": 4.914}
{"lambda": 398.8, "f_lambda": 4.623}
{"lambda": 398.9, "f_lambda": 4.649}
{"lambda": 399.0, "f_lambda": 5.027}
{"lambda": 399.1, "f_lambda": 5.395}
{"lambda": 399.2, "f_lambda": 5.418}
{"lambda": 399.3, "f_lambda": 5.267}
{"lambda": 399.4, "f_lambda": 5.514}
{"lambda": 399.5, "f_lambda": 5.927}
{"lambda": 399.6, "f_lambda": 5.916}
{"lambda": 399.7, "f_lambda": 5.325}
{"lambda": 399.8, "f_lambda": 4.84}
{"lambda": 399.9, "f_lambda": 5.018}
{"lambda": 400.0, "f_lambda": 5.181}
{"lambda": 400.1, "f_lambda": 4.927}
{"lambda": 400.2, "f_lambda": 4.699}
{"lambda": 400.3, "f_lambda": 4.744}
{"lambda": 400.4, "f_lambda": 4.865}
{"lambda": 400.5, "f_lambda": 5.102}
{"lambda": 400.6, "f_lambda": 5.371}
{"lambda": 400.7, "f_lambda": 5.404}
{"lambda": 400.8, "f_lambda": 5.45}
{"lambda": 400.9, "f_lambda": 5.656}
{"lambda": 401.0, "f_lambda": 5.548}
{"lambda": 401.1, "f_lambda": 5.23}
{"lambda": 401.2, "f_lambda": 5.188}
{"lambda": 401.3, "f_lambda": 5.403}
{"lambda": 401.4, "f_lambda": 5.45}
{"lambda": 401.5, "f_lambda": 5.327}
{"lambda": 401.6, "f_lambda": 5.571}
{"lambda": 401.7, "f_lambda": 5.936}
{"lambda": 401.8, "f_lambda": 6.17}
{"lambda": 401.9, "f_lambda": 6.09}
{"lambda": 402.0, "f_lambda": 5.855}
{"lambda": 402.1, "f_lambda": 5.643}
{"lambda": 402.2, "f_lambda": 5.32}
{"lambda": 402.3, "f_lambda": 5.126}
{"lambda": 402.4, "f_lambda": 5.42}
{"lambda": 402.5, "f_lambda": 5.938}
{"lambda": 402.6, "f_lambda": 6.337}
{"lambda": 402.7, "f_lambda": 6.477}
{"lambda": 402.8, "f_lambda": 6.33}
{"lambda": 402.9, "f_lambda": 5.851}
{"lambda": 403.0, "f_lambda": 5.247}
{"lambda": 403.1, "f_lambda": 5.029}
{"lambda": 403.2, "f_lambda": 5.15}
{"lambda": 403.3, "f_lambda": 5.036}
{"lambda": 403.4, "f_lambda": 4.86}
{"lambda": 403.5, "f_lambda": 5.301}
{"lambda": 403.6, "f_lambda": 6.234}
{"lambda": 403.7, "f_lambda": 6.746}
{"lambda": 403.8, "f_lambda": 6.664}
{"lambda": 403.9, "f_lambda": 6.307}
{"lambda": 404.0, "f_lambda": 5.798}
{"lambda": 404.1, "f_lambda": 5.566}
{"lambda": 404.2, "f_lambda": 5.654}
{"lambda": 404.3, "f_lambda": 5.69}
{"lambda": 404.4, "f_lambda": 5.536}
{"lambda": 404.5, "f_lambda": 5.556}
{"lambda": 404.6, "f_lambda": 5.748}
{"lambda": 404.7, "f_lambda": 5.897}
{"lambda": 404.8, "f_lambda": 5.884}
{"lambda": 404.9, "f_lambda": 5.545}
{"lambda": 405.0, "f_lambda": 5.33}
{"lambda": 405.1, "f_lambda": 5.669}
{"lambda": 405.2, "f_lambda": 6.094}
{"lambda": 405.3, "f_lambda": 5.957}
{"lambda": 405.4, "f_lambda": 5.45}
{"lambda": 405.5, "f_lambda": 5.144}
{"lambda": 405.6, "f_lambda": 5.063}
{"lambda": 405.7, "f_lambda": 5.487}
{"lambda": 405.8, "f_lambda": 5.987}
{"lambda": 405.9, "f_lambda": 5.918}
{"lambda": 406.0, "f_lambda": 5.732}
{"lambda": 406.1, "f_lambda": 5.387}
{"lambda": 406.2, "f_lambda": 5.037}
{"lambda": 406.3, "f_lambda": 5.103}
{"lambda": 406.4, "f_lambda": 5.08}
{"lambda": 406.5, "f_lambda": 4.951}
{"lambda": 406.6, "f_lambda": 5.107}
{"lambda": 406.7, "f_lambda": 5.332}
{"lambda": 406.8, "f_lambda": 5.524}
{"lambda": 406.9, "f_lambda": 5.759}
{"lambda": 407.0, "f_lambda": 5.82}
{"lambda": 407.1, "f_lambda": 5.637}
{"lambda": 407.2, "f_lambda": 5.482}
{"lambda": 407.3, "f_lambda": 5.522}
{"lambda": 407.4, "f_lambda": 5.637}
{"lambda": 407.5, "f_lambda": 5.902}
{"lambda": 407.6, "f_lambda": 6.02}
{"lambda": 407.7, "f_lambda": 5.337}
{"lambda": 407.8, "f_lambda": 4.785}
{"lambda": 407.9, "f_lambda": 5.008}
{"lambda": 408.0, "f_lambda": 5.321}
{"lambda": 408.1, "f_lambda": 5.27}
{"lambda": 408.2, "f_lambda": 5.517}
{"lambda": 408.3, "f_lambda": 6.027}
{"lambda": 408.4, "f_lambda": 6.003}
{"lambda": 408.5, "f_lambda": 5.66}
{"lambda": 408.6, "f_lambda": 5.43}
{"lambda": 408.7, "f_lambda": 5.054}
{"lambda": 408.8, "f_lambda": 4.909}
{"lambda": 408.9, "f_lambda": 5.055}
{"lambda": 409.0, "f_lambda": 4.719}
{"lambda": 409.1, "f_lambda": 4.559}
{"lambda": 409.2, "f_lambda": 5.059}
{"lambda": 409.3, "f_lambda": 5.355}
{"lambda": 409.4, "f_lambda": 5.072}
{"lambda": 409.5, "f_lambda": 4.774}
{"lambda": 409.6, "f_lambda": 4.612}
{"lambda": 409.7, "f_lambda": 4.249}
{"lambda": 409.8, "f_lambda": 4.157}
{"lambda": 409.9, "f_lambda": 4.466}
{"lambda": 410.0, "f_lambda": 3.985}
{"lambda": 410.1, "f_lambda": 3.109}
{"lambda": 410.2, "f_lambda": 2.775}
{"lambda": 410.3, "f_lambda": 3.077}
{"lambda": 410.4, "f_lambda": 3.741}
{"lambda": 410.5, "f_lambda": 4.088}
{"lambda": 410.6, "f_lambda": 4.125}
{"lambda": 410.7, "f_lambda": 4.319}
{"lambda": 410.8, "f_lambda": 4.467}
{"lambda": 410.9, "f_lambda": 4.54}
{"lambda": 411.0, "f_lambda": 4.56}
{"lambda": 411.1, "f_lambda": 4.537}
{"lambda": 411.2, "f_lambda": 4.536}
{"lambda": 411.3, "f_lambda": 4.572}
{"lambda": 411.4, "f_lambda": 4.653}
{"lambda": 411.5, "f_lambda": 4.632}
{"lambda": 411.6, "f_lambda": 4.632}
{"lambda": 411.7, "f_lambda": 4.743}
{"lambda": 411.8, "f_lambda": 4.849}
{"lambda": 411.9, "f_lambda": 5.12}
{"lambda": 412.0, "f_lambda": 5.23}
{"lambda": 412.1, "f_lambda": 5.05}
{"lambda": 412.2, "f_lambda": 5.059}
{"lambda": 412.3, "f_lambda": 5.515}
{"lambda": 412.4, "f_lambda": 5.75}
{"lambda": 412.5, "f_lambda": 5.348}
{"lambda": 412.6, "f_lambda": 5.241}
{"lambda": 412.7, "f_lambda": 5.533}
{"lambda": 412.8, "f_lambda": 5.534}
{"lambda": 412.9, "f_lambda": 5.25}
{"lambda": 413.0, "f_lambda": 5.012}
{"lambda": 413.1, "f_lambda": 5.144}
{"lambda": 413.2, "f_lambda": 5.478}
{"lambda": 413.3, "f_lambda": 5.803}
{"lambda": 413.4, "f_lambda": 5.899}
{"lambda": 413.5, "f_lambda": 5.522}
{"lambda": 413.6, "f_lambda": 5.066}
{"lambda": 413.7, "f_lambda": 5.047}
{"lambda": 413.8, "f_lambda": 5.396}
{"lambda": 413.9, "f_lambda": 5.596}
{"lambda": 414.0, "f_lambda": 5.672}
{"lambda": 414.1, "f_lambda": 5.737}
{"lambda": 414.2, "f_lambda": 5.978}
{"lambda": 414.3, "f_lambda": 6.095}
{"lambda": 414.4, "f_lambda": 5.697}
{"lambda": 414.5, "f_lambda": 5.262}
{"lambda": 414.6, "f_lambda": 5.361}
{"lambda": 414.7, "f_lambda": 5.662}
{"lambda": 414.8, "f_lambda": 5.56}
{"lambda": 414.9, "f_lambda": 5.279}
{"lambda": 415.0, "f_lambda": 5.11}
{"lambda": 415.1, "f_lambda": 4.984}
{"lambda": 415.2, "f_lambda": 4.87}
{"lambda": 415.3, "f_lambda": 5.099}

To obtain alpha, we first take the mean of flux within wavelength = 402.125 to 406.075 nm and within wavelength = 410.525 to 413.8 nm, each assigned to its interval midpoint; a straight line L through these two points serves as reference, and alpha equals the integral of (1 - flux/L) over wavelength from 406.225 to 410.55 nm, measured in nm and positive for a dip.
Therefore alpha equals 0.30 nm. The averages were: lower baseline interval 5.69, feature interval 4.98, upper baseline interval 5.02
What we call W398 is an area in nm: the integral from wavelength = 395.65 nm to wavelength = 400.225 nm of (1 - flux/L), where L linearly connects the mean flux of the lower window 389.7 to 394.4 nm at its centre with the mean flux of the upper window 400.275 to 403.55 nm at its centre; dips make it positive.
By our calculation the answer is 0.73 nm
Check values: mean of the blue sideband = 4.19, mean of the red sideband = 5.5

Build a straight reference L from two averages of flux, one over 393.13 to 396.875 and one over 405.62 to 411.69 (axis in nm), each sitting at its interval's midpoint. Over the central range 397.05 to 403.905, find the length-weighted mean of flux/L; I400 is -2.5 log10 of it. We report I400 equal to -0.18 mag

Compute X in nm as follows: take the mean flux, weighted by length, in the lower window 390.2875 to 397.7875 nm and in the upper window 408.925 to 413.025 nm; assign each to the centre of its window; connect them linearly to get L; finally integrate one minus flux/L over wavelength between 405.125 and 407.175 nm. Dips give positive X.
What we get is -0.465 nm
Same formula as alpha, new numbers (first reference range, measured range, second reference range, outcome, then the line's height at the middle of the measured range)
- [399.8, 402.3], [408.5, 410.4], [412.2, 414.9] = 0.34 nm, 5.45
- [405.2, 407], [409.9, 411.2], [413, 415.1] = 0.35 nm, 5.47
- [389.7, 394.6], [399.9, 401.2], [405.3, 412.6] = -0.16 nm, 4.61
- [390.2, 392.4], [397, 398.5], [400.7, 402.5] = 0.39 nm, 5.21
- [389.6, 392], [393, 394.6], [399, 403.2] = 0.34 nm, 4.73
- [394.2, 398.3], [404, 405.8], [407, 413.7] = -0.41 nm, 4.58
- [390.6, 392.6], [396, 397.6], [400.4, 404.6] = 0.74 nm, 5.15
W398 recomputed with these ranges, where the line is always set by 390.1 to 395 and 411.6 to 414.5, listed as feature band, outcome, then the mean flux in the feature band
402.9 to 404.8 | -0.312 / 5.68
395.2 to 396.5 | 0.061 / 4.22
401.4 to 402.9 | -0.323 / 5.81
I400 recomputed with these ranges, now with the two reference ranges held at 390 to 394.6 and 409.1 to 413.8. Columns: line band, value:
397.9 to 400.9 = -0.16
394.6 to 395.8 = -0.13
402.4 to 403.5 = -0.23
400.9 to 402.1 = -0.24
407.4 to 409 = -0.16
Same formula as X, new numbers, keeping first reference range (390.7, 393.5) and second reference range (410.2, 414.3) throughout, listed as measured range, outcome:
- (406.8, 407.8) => -0.17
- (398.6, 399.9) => -0.19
